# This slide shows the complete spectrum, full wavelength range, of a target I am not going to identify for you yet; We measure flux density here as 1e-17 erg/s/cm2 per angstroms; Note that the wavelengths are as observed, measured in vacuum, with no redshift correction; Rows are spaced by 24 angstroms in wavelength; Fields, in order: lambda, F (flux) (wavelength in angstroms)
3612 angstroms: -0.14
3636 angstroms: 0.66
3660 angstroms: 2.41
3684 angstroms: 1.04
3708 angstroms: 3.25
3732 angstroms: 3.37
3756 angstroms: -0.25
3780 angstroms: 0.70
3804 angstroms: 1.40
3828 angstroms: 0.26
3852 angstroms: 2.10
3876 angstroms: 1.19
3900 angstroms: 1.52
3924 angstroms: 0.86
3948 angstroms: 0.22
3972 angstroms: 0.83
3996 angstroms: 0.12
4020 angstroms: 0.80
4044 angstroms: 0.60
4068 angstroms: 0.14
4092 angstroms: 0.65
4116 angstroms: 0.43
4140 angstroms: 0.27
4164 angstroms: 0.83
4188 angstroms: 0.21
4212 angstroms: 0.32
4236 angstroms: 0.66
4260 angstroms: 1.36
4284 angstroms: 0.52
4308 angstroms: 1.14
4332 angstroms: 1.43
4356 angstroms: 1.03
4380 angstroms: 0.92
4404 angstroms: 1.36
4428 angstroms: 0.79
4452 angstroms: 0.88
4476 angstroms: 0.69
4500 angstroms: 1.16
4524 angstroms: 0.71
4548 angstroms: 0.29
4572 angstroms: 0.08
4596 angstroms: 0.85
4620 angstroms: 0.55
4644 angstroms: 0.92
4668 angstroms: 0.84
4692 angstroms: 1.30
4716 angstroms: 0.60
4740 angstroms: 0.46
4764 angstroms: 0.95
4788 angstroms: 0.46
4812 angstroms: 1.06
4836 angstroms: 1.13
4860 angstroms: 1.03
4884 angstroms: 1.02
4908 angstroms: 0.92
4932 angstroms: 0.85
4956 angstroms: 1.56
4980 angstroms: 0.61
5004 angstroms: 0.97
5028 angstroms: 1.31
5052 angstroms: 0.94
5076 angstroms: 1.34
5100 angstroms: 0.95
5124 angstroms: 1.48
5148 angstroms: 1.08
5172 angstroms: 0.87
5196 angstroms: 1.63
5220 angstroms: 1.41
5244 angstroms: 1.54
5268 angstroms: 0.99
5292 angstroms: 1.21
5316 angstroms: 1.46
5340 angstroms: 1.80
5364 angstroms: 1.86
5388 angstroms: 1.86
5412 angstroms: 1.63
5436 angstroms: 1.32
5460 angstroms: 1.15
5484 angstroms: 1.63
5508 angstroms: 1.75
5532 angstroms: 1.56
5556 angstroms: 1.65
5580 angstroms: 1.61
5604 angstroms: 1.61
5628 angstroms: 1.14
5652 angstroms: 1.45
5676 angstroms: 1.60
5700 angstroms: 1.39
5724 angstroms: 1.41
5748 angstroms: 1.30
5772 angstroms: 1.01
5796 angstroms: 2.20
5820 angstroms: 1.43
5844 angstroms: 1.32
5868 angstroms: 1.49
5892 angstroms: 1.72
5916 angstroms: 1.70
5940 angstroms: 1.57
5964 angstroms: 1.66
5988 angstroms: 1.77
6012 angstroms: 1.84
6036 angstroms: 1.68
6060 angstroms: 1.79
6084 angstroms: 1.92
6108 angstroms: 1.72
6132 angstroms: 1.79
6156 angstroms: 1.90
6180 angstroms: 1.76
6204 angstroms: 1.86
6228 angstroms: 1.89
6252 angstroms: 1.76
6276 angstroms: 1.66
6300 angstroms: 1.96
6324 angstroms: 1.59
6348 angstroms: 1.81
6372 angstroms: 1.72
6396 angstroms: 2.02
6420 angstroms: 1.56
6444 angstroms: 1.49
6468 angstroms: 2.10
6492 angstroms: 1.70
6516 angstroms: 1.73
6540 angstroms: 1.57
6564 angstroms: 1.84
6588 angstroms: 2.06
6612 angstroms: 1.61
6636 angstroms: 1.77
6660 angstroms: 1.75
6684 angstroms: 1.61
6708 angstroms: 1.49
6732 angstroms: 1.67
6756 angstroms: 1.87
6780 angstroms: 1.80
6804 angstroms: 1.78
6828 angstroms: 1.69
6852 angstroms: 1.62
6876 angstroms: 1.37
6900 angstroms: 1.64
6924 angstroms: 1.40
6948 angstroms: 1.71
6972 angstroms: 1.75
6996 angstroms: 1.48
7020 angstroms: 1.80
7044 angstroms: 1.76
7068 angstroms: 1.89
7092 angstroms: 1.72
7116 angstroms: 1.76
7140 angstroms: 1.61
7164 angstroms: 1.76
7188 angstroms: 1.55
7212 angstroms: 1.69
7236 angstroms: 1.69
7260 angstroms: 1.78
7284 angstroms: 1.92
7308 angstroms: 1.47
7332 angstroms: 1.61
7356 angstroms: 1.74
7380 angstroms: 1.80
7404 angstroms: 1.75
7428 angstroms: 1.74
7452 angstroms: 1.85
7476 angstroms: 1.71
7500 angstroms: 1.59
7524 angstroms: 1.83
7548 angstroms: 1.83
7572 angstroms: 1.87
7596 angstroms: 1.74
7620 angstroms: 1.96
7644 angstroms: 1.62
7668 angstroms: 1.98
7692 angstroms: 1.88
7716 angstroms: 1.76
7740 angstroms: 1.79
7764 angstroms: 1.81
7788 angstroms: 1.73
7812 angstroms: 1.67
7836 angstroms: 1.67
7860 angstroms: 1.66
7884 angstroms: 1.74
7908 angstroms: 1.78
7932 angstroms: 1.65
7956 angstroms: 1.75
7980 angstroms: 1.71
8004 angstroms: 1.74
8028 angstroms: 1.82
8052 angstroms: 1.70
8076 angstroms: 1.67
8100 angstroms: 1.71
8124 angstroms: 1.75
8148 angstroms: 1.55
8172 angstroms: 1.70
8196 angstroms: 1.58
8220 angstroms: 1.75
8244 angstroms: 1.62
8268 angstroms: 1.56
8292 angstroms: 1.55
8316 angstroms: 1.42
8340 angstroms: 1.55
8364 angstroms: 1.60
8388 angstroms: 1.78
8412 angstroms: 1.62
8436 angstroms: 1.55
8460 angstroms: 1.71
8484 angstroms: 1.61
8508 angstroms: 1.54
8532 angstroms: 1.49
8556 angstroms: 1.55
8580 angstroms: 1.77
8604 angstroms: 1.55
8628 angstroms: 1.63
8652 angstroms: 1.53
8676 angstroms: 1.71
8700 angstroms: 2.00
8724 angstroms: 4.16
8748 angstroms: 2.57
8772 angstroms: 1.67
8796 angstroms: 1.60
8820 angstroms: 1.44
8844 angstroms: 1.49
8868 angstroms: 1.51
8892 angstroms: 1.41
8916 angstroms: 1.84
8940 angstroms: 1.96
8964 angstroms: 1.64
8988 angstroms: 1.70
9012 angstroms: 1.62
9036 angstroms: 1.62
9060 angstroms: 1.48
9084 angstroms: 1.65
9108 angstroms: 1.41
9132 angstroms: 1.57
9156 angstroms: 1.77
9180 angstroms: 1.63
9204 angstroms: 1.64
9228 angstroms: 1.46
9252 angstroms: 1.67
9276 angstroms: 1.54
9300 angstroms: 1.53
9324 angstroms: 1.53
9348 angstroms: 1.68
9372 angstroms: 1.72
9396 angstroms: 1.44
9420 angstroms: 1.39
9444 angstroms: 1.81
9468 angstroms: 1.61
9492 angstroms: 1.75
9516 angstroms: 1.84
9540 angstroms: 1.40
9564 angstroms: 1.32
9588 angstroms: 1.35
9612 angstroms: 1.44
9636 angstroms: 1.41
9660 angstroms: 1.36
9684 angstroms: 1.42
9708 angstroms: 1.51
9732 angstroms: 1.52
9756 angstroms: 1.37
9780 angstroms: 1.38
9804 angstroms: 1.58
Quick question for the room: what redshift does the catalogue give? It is 0.33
